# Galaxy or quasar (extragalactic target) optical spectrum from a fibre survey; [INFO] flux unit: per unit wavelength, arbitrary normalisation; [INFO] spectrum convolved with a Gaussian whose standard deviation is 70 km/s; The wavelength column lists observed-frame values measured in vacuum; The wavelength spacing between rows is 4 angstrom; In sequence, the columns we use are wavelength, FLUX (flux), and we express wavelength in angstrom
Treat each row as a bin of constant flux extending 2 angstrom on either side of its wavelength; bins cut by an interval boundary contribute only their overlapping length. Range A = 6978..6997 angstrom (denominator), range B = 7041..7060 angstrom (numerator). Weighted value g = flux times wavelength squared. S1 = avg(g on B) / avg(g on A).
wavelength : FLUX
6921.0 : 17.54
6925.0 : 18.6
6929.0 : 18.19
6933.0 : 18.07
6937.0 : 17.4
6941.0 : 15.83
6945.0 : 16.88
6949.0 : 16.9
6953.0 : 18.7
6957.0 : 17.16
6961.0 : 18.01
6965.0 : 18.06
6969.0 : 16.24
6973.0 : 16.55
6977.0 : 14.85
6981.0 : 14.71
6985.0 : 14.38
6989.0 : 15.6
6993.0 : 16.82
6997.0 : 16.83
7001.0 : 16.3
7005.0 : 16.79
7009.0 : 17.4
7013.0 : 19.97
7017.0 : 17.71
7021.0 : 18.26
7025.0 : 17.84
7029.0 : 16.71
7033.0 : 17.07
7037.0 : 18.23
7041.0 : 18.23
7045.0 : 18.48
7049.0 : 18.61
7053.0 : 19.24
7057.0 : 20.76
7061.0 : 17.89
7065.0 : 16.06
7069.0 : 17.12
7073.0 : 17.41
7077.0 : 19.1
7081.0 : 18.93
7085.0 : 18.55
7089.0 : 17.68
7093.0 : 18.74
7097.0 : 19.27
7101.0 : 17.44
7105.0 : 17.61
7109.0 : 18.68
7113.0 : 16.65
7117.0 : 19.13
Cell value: 1.25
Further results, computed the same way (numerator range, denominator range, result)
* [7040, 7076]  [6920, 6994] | 1.11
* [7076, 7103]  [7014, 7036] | 1.07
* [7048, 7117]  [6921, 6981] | 1.10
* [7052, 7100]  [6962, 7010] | 1.16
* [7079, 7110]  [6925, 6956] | 1.10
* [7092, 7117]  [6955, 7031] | 1.11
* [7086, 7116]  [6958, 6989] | 1.16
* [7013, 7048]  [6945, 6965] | 1.04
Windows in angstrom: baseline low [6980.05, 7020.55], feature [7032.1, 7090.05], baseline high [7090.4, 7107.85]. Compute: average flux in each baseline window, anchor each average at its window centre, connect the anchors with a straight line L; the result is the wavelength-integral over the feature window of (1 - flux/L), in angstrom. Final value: -1.9 angstrom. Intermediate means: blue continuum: 16.8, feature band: 18.3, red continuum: 18.3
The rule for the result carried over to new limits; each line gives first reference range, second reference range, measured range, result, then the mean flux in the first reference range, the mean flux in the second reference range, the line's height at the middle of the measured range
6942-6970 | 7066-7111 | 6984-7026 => 1.35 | 17.4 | 18.2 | 17.7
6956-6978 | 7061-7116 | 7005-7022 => -0.85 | 16.9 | 18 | 17.3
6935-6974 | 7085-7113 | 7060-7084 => 0.25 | 17.2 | 18.1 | 18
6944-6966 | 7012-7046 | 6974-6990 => 2.54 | 17.6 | 18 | 17.8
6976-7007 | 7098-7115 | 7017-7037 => -1.44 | 15.8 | 17.7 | 16.4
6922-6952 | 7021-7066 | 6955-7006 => 4.08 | 17.5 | 18.2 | 17.7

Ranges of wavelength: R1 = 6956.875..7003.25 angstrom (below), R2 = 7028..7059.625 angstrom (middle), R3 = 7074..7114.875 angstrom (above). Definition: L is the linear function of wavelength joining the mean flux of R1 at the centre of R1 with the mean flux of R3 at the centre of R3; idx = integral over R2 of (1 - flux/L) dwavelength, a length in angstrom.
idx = -2.0 angstrom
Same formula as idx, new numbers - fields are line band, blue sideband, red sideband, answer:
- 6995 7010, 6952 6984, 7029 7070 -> 0.42 angstrom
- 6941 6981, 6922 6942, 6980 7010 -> 0.26 angstrom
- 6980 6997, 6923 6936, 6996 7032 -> 2.06 angstrom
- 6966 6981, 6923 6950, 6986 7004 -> 0.76 angstrom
